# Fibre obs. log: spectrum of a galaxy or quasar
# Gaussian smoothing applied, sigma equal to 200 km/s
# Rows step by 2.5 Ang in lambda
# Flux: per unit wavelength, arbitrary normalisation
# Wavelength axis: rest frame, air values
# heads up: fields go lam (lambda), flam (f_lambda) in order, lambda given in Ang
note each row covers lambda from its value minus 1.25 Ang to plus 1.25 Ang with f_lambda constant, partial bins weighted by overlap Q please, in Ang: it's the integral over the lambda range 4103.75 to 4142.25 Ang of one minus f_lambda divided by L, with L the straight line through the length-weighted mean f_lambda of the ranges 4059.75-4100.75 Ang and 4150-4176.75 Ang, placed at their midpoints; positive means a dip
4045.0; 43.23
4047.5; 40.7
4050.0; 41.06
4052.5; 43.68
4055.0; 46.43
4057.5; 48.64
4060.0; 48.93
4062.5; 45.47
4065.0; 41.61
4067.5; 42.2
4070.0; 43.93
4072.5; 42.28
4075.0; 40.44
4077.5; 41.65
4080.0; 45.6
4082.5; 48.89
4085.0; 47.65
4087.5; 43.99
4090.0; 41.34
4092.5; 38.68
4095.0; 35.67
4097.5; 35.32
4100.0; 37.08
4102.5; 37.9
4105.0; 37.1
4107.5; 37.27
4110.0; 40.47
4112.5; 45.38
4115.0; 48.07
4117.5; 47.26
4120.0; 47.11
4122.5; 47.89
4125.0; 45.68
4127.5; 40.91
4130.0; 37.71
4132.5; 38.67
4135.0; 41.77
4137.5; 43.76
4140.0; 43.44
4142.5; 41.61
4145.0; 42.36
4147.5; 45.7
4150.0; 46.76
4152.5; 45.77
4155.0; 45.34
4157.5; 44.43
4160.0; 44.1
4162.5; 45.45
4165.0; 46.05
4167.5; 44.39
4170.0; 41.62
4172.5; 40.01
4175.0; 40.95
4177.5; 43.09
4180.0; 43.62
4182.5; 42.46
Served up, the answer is 0.3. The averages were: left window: 42.3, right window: 43.9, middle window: 42.8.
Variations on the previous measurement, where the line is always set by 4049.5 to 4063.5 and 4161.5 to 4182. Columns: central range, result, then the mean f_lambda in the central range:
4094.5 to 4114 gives 2.7 Ang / 38.5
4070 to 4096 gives 1.5 Ang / 42.7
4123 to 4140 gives 0.9 Ang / 41.9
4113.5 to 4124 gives -0.7 Ang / 47.5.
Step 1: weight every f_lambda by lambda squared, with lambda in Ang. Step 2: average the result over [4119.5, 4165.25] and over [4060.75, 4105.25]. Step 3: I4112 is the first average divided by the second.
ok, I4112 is 1.08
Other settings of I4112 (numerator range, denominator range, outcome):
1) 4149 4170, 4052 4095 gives 1.07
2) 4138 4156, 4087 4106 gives 1.19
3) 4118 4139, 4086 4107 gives 1.14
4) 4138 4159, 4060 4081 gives 1.07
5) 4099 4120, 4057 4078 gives 0.97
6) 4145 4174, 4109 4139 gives 1.03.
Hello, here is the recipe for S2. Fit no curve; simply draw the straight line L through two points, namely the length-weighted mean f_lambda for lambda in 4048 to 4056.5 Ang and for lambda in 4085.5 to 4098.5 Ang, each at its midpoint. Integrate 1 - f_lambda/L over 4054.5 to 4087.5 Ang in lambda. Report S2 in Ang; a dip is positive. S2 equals -2.5 Ang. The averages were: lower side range 43.6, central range 44.8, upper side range 39.6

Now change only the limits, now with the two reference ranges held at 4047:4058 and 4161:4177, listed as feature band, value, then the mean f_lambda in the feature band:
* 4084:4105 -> 2.0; 39.5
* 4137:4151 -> -0.2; 43.9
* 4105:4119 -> 0.1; 43.2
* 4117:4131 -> -0.3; 44.4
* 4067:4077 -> 0.4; 42.2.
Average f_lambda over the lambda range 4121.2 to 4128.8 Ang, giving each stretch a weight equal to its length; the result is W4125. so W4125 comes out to 44.8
